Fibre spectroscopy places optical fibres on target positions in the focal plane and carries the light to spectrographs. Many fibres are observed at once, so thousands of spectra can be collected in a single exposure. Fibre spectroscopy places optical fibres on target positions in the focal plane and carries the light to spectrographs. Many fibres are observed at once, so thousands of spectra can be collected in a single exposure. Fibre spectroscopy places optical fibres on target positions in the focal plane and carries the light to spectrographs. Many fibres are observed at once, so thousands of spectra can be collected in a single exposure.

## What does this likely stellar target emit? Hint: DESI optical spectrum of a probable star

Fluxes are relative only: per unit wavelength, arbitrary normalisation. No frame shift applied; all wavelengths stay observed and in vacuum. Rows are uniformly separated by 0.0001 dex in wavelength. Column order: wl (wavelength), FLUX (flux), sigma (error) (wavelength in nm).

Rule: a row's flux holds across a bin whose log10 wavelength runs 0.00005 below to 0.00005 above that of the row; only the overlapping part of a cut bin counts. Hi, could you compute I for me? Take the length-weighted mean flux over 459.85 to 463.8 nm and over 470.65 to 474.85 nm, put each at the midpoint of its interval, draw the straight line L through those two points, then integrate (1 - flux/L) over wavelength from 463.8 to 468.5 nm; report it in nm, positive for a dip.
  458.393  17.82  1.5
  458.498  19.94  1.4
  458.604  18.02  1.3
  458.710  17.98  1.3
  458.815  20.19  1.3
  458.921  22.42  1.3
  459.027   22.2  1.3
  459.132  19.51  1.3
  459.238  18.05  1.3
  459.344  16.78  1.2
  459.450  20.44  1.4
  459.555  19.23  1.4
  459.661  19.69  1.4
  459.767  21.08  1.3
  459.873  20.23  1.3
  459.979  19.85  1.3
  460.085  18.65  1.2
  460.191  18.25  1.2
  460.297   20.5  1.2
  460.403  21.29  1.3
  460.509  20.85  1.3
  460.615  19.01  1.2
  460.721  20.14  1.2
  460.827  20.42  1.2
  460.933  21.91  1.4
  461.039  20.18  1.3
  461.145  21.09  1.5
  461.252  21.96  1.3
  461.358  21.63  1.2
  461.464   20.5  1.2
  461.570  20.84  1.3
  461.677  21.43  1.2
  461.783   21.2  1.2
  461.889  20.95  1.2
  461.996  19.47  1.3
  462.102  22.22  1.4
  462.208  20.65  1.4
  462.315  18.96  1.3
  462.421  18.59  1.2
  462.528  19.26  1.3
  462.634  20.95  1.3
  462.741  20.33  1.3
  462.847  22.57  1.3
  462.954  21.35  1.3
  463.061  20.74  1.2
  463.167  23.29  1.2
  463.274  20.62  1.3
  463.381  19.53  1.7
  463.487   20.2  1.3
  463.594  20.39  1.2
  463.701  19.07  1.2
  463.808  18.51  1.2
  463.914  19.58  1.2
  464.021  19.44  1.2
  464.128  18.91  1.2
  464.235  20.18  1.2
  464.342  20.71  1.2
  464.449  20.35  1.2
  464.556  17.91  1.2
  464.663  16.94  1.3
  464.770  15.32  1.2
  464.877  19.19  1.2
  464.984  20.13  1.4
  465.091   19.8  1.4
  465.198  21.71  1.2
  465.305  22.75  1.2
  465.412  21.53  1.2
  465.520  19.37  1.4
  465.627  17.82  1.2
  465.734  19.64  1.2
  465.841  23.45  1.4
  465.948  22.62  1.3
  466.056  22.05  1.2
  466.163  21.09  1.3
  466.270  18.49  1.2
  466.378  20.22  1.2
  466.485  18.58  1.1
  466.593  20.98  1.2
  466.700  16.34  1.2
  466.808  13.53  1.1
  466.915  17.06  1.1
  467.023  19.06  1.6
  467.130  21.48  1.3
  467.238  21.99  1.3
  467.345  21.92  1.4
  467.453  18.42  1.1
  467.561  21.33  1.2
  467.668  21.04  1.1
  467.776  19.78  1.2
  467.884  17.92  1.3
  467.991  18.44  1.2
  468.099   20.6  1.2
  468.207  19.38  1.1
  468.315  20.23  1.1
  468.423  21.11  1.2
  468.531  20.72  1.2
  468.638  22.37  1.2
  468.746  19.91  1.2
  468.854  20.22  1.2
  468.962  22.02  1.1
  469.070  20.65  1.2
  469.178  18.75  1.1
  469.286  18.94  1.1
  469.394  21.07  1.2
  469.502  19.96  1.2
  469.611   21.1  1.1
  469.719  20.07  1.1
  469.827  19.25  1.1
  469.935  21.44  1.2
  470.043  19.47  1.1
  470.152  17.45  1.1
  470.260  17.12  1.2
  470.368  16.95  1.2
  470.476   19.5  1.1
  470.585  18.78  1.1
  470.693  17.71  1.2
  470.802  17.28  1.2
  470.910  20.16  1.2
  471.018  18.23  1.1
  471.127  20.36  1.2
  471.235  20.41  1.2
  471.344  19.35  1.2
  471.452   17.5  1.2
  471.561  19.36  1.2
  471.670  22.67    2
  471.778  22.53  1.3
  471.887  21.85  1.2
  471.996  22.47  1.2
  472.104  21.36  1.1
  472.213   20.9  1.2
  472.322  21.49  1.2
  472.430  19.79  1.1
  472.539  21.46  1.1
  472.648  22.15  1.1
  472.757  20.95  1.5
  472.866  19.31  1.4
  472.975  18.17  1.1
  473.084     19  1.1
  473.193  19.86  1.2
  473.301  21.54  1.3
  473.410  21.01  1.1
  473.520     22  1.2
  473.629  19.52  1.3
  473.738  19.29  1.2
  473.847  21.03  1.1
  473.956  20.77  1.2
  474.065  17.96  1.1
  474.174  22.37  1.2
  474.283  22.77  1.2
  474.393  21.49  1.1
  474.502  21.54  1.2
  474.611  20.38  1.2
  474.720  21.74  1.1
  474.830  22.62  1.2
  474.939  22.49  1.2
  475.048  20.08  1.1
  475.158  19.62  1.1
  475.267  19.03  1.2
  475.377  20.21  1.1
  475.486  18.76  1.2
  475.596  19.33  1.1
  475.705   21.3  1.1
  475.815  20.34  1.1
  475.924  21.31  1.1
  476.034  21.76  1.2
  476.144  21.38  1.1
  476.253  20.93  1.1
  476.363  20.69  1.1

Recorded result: 0.18 nm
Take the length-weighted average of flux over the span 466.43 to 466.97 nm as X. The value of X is 17.3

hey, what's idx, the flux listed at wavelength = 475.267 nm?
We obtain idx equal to 19.03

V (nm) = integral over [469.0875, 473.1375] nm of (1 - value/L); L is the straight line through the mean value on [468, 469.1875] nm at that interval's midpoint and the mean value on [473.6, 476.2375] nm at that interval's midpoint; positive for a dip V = 0.15 nm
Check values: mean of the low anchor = 20.5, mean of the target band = 19.9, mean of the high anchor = 20.7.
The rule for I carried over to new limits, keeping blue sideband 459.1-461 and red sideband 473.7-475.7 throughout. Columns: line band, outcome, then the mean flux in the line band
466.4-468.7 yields 0.07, 19.6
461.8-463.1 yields -0.04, 20.5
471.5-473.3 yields -0.03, 20.8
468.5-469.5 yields -0.01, 20.5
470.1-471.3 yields 0.11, 18.6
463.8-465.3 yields 0.05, 19.3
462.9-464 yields -0.02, 20.3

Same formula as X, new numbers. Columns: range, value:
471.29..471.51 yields 18.4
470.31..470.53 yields 18.3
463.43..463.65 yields 20.3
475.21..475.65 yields 19.3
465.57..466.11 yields 21.1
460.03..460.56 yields 19.9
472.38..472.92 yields 20.7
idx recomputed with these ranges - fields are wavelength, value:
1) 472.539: 21.46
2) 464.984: 20.13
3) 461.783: 21.2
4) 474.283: 22.77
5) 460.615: 19.01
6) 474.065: 17.96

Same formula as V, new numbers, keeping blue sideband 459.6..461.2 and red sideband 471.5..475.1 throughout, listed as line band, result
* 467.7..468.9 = 0.034 nm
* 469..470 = 0.028 nm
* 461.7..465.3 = 0.063 nm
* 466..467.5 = 0.087 nm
